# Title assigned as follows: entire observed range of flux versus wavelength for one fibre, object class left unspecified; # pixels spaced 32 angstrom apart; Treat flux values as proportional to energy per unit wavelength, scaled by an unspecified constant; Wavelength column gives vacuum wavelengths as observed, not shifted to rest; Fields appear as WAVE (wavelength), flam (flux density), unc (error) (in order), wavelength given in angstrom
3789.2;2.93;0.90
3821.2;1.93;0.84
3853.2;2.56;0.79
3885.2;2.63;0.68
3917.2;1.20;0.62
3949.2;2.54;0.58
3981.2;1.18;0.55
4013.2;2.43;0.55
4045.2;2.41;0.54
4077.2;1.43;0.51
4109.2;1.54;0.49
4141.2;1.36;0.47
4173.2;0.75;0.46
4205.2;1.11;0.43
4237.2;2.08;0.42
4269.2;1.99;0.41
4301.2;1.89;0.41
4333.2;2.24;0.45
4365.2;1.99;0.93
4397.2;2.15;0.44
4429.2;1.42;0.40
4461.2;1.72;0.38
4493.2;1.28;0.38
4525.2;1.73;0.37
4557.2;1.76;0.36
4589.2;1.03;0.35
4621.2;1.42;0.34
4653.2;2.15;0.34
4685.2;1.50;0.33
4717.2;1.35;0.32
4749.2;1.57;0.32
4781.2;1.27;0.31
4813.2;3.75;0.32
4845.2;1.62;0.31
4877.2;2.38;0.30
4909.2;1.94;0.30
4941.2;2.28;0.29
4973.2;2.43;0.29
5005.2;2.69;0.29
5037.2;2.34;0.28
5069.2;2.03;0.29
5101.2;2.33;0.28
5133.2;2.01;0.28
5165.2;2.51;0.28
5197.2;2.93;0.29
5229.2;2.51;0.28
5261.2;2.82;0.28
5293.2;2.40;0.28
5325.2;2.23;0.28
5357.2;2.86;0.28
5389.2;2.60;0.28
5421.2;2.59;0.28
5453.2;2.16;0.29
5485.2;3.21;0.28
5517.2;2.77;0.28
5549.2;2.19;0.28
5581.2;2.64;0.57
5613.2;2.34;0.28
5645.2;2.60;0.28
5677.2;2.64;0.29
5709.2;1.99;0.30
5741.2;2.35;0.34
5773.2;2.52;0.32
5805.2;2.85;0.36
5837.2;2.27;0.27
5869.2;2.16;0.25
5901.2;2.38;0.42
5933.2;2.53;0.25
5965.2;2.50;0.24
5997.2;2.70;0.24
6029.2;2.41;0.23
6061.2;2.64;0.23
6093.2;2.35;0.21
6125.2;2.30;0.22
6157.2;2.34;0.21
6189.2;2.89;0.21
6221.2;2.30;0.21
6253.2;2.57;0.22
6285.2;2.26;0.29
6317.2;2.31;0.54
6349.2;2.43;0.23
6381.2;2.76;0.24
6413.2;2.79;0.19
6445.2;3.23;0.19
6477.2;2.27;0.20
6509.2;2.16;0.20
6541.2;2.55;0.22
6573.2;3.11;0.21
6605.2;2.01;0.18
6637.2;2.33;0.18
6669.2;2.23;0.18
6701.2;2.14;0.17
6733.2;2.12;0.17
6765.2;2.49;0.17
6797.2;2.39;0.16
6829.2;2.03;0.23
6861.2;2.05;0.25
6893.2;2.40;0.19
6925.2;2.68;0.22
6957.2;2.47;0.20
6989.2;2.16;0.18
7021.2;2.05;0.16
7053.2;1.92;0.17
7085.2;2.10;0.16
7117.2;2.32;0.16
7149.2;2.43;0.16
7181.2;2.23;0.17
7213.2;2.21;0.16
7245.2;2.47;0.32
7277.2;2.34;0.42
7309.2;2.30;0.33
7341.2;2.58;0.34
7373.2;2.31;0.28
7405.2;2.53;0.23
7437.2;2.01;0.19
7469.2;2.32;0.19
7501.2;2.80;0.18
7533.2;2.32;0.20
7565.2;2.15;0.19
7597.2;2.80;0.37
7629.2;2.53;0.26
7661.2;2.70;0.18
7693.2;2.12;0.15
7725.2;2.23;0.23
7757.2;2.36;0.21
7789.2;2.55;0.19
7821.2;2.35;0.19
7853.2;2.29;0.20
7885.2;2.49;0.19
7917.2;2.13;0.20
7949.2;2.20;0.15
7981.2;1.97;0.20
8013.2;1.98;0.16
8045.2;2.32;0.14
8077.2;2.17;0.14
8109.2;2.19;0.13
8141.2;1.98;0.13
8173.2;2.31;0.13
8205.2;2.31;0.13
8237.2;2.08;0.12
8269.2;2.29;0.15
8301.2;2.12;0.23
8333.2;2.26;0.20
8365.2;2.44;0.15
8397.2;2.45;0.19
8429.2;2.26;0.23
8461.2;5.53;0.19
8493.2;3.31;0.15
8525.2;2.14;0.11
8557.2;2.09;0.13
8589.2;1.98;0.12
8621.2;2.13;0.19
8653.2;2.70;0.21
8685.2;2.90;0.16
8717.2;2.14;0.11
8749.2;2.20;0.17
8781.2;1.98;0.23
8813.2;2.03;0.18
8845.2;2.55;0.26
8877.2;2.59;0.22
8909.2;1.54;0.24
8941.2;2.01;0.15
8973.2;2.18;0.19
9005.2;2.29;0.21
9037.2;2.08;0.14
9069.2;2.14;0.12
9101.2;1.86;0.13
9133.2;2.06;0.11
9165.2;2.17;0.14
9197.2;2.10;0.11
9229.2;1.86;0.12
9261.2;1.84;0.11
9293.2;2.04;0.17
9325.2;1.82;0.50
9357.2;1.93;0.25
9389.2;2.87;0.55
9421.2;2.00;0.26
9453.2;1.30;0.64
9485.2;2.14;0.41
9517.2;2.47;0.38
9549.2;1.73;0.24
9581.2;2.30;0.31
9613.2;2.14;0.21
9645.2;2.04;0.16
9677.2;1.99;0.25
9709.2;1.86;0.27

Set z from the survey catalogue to 0.29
